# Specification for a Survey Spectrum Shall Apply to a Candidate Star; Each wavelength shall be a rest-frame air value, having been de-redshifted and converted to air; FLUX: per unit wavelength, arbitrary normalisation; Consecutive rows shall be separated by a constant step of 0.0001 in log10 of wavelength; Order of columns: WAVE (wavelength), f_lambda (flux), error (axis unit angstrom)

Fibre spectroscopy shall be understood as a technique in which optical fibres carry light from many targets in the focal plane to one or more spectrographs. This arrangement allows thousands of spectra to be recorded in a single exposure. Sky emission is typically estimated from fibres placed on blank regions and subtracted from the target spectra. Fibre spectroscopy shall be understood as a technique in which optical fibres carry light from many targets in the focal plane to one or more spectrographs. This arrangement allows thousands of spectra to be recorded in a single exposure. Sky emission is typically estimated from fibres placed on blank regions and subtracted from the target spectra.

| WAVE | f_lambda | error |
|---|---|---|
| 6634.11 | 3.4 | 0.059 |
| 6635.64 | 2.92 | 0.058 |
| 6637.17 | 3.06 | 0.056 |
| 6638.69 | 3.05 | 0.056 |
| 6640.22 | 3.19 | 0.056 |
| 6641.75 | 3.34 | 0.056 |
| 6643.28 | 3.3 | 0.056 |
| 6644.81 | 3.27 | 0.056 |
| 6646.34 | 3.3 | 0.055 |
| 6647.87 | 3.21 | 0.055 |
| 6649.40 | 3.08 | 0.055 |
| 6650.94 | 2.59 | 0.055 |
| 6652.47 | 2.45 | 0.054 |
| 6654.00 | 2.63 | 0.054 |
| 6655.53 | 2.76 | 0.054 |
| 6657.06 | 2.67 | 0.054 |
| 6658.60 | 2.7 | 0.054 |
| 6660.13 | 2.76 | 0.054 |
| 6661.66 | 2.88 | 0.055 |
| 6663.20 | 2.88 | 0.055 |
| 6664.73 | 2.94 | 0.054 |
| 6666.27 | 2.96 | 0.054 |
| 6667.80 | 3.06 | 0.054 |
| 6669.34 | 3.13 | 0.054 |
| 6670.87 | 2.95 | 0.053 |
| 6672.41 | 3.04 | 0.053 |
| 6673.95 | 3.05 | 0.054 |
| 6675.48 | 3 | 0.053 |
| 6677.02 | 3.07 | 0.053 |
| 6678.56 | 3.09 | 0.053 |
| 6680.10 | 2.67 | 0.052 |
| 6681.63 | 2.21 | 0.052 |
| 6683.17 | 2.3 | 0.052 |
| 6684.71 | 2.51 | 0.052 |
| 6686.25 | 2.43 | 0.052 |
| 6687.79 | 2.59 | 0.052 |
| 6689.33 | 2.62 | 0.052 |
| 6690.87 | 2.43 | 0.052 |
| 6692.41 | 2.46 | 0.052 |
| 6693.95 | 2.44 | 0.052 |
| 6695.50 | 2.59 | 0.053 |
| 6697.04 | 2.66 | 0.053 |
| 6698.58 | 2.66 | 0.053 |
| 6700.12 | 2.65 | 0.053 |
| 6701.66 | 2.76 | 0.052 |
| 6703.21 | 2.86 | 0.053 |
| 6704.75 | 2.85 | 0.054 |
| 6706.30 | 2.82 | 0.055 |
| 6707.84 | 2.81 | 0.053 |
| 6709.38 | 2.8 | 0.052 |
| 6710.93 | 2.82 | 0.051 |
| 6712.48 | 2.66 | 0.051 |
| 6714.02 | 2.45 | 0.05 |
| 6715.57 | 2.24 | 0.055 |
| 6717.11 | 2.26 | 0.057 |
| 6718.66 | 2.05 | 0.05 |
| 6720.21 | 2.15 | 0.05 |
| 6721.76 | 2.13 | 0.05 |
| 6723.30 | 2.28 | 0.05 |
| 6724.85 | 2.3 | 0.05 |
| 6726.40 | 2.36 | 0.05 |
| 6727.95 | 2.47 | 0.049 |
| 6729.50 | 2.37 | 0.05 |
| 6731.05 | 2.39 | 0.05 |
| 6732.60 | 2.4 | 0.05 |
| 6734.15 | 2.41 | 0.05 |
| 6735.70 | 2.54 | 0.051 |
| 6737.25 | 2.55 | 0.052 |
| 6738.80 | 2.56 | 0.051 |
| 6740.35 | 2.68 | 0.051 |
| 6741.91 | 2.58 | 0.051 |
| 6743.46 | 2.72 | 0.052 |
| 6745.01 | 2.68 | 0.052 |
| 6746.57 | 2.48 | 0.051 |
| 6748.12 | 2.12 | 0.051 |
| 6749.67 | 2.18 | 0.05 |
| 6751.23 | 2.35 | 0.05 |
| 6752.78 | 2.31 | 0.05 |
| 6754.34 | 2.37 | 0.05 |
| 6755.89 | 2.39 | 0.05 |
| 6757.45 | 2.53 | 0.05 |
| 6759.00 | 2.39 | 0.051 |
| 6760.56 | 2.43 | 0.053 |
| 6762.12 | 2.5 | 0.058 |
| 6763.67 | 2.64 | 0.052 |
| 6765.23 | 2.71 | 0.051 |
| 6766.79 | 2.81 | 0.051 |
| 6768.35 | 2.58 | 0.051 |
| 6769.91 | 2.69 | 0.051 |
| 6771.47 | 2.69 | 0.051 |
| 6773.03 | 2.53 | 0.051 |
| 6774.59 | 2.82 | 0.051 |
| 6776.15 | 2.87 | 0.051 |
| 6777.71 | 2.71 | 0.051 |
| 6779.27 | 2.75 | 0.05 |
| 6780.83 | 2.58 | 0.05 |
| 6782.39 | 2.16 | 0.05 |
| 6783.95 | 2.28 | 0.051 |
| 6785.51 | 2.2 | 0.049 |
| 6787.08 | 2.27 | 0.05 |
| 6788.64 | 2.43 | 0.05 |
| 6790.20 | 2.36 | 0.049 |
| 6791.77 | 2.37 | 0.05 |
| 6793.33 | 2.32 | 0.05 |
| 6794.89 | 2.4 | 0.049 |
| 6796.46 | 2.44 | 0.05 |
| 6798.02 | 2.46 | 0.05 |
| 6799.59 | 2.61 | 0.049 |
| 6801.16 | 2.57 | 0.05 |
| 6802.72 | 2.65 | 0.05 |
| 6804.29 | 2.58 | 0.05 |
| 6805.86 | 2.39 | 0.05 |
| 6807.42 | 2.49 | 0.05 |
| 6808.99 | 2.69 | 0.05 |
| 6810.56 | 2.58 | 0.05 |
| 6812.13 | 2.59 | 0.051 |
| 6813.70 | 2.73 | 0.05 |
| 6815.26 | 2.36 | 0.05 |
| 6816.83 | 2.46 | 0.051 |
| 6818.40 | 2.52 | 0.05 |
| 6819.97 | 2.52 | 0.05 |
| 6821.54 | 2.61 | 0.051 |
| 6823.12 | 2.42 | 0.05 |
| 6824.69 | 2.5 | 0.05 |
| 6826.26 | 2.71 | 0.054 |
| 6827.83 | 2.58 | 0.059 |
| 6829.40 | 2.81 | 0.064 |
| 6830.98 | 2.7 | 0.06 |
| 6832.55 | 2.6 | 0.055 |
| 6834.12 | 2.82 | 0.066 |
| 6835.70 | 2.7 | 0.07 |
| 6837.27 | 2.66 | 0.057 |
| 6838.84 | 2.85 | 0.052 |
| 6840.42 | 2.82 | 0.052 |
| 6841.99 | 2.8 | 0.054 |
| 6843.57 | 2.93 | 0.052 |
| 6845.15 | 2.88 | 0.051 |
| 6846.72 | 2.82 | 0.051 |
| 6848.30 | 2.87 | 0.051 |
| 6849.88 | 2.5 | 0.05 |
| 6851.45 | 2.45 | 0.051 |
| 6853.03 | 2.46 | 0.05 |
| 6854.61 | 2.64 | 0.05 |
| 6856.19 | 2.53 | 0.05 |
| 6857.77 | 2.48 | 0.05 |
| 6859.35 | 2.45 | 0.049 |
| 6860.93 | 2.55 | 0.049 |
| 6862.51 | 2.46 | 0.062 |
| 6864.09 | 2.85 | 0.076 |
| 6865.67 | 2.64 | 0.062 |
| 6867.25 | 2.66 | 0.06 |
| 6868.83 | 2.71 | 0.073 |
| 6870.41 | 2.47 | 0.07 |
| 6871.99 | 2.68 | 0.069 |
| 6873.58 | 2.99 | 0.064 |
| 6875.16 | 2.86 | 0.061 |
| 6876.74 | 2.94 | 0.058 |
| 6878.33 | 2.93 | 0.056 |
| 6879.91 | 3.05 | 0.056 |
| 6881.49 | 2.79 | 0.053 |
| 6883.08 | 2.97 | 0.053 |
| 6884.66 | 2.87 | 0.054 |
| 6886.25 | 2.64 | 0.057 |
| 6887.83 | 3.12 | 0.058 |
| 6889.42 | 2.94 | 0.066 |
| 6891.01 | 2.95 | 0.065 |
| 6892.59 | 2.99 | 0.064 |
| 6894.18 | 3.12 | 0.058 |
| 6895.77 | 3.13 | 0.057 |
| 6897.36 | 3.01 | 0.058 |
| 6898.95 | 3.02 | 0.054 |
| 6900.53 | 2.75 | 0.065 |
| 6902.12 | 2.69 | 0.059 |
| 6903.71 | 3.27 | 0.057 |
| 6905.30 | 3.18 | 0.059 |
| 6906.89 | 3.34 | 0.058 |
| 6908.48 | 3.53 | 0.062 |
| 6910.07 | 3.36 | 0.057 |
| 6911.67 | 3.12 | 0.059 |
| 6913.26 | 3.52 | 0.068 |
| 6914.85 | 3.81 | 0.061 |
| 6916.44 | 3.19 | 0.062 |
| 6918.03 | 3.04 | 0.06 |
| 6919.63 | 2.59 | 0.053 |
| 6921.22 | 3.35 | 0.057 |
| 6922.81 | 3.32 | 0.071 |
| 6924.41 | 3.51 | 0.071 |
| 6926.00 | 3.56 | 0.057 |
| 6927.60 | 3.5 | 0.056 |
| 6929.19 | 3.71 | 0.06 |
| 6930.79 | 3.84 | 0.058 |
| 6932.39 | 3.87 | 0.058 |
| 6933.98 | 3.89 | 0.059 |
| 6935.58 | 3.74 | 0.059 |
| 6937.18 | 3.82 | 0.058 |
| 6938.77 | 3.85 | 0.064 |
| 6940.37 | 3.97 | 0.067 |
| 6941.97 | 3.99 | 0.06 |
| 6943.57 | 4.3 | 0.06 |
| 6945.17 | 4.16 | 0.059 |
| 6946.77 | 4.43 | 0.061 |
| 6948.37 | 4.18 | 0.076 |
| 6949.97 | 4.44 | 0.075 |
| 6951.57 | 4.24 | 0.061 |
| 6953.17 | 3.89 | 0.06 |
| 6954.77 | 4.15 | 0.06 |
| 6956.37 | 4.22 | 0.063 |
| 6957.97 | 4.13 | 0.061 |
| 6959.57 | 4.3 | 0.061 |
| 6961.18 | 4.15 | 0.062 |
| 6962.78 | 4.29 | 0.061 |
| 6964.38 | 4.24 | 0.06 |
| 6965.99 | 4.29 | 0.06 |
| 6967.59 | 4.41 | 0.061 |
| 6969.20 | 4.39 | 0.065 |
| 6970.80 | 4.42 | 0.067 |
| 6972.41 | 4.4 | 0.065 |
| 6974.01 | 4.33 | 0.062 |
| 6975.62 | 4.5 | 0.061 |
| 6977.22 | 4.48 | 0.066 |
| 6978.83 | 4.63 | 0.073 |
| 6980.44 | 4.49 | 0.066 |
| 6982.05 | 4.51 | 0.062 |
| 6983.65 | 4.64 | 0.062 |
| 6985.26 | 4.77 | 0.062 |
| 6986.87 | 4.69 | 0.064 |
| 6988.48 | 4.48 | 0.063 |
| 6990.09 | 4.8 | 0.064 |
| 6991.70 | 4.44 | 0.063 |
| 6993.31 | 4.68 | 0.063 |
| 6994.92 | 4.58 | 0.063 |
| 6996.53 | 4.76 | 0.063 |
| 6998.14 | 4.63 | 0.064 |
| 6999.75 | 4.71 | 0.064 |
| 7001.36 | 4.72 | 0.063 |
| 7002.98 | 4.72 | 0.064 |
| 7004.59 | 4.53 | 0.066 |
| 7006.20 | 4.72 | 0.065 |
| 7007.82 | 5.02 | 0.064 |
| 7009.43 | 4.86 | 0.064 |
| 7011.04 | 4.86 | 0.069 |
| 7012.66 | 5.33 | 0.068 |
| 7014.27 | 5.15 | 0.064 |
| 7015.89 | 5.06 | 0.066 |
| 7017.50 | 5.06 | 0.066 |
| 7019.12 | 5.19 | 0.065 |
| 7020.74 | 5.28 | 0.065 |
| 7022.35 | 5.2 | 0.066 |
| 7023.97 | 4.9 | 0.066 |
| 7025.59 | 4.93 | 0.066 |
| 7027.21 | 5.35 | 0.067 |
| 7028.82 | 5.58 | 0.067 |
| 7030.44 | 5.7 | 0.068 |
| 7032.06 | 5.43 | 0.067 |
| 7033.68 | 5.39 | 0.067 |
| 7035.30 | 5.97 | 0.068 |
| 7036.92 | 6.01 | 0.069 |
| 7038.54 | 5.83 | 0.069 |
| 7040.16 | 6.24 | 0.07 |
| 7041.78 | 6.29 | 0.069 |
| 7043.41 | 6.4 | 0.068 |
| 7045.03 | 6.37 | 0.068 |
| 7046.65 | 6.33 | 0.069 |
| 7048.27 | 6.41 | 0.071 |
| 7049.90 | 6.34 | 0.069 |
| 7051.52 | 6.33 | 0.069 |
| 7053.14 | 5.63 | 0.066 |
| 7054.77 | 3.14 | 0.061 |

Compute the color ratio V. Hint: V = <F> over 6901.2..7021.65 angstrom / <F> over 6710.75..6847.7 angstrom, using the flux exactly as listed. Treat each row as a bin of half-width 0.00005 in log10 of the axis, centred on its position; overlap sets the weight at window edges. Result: 1.66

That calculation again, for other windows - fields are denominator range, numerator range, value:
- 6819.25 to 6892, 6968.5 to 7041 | 1.82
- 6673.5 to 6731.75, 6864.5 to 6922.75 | 1.18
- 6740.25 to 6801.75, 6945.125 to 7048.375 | 1.96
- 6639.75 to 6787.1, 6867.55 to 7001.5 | 1.42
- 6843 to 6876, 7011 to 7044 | 2.06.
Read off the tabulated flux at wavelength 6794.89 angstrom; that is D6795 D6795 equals 2.4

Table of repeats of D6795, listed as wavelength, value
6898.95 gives 3.02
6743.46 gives 2.72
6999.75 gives 4.71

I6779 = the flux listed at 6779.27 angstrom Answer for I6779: 2.75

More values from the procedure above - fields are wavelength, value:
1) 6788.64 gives 2.43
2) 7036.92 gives 6.01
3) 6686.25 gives 2.43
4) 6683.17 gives 2.3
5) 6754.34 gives 2.37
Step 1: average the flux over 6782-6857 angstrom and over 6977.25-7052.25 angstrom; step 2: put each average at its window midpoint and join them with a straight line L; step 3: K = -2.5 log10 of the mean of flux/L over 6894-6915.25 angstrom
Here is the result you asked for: 0.17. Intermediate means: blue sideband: 2.57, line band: 3.19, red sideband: 5.22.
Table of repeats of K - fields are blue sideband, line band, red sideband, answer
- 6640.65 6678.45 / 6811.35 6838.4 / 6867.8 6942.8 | 0.20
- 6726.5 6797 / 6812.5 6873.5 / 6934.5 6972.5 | 0.21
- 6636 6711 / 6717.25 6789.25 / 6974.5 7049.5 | 0.34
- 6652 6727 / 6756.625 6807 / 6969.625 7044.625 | 0.30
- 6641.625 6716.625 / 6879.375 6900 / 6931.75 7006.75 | 0.30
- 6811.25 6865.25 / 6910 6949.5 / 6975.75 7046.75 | 0.08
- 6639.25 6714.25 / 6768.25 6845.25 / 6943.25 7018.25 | 0.35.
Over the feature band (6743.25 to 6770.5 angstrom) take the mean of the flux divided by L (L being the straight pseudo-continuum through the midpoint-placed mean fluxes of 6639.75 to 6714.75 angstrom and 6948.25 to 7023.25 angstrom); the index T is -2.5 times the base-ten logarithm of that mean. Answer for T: 0.30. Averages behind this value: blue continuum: 2.8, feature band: 2.49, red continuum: 4.6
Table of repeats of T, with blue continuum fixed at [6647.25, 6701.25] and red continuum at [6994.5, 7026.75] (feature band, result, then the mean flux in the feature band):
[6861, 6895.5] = 0.39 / 2.84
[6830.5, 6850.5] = 0.35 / 2.77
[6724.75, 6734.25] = 0.28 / 2.39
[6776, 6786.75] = 0.36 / 2.48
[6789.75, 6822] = 0.39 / 2.51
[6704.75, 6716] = 0.11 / 2.68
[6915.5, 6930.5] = 0.29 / 3.33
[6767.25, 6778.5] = 0.24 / 2.7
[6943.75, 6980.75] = 0.07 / 4.31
